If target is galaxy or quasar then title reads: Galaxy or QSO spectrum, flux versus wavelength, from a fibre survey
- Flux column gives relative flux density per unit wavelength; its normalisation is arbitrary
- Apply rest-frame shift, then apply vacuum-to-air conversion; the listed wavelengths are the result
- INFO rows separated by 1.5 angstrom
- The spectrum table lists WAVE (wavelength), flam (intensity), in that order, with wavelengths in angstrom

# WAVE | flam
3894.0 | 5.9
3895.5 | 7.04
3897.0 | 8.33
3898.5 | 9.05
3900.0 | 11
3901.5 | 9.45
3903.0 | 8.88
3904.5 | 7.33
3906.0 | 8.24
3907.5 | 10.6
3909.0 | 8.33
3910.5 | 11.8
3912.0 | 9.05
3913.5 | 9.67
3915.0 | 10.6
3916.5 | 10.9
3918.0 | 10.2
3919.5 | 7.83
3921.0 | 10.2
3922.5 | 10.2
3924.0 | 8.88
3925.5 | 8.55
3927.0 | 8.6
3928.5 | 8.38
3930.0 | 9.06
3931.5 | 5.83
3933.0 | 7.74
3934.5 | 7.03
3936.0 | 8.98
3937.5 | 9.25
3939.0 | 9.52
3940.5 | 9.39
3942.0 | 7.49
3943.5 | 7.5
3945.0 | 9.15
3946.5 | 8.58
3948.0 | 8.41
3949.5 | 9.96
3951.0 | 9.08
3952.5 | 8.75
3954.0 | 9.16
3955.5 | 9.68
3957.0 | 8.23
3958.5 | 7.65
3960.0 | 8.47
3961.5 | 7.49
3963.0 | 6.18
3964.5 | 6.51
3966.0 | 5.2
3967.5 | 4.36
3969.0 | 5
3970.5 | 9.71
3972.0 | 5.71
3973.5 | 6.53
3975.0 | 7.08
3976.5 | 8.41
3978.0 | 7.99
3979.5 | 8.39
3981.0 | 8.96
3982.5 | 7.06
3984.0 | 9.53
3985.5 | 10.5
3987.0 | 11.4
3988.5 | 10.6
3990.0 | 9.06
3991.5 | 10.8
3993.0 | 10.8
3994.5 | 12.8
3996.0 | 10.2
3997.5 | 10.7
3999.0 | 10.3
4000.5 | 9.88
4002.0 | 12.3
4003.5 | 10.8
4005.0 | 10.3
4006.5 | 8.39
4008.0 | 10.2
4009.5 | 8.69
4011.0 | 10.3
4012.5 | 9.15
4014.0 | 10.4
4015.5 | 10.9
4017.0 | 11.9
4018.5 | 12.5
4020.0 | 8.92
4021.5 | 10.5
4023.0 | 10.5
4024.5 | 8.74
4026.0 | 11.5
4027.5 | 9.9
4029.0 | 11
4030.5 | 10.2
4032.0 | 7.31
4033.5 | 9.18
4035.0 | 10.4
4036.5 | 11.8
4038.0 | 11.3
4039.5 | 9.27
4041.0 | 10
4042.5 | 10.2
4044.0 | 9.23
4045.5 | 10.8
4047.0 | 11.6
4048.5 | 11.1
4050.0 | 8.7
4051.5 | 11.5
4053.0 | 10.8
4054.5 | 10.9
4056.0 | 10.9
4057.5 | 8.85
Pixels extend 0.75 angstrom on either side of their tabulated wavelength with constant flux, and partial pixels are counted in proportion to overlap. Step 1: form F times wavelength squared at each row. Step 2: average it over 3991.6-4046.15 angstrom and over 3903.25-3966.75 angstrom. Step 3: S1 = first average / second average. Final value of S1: 1.2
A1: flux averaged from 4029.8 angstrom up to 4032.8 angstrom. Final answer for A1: 8.74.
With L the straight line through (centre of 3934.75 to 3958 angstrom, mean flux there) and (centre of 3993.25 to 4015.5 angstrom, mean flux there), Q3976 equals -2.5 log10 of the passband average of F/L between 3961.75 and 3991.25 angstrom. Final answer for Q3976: 0.225 mag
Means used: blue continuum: 8.82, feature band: 7.84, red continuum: 10.3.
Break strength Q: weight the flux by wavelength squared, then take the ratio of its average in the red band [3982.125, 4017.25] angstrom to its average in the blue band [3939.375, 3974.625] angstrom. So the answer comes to 1.36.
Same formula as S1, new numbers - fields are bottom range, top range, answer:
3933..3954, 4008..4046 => 1.22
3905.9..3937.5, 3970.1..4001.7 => 1.07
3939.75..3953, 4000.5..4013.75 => 1.19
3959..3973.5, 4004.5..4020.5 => 1.59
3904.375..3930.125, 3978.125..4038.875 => 1.13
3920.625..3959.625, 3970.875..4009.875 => 1.13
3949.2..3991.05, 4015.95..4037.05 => 1.31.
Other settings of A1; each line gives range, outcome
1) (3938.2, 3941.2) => 9.45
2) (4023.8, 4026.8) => 10.1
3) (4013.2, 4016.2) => 10.6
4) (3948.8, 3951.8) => 9.5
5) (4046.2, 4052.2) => 10.7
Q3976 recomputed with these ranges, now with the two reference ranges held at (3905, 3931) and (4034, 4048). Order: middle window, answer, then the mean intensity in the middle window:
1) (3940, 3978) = 0.25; 7.74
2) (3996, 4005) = -0.06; 10.7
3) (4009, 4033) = 0.02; 10.2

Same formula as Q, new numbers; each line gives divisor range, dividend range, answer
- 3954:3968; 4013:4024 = 1.52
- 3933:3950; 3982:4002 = 1.24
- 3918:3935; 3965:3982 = 0.85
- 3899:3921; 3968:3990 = 0.90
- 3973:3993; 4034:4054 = 1.20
